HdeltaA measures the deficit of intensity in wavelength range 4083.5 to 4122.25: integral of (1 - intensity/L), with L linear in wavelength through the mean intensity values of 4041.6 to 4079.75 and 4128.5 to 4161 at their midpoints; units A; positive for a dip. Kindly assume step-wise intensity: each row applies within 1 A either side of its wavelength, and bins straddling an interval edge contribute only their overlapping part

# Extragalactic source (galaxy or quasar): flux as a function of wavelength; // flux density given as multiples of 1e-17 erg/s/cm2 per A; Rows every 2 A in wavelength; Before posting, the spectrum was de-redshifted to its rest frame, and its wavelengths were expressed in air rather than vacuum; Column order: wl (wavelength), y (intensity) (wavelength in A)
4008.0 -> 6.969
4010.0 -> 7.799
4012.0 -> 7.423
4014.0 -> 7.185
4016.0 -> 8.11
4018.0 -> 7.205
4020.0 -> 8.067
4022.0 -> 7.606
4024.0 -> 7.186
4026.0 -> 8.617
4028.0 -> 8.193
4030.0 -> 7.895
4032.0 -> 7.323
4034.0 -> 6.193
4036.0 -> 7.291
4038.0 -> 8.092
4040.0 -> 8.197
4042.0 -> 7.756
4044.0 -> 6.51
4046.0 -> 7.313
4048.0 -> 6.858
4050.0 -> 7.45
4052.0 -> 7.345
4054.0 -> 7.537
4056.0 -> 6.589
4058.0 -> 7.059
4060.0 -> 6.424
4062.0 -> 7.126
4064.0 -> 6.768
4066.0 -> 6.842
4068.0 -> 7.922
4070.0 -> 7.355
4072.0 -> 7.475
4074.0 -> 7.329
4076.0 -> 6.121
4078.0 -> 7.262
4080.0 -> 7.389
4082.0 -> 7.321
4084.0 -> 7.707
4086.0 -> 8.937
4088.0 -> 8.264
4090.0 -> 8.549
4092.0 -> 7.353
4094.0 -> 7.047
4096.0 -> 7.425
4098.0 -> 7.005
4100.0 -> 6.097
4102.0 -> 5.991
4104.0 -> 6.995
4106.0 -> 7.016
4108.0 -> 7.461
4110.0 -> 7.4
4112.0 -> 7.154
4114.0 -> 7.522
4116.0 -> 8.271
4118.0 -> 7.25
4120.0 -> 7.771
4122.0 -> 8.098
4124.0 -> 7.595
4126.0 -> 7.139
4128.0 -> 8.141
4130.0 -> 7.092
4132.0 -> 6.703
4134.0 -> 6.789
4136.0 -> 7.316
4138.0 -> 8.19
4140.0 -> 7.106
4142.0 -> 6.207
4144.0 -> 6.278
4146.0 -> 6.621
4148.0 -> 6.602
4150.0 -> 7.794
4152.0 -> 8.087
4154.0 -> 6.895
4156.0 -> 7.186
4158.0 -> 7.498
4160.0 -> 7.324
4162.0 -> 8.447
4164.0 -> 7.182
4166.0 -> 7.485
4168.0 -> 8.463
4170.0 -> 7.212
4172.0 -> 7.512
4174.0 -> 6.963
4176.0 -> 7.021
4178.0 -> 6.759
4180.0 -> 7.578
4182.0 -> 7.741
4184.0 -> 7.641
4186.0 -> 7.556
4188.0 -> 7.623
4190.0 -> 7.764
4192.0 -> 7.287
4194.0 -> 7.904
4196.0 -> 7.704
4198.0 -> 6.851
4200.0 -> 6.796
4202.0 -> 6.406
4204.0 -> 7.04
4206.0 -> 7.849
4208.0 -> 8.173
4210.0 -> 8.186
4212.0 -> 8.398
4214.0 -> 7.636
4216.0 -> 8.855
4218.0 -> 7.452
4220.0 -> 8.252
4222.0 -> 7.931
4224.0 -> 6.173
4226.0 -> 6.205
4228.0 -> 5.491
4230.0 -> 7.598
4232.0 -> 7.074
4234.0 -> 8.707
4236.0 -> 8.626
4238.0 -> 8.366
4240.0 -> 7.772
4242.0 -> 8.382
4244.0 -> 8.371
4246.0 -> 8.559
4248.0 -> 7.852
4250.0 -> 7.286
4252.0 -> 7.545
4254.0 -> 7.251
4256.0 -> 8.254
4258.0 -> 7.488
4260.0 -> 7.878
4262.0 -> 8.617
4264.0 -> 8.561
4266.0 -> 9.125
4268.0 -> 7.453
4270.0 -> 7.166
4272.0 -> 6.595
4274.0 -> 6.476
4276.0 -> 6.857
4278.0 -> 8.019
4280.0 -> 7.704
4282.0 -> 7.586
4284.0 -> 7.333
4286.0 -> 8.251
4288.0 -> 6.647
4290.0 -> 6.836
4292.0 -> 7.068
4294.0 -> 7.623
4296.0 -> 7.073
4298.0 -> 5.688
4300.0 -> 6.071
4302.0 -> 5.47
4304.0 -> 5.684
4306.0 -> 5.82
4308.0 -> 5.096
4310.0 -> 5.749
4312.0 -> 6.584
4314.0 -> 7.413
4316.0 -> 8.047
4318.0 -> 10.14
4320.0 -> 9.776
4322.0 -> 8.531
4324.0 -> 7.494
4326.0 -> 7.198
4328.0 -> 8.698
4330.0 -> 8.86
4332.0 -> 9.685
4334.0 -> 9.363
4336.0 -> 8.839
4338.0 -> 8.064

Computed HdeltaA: -1.8 A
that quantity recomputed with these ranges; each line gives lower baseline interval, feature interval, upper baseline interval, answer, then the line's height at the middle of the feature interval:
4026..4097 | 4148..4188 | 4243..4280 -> 0.56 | 7.58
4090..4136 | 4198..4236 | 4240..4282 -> 0.74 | 7.62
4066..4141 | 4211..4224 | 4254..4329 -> -1.01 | 7.37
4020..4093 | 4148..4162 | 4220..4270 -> 0.25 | 7.61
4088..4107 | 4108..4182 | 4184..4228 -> -0.84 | 7.28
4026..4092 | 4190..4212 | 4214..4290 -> 0.32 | 7.59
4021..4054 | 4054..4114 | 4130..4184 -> 1.41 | 7.41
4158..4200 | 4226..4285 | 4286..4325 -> -4.04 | 7.2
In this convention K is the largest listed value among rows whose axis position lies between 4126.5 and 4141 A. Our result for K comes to 8.19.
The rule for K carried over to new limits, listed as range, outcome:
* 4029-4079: 8.197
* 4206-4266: 9.125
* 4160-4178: 8.463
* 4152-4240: 8.855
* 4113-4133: 8.271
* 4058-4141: 8.937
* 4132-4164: 8.447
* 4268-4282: 8.019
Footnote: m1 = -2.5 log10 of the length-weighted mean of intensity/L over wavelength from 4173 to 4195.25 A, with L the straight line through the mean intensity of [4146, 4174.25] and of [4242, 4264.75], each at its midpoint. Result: 0.02 mag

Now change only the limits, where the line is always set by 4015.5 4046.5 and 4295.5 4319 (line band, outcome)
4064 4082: 0.04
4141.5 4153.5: 0.03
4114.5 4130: -0.07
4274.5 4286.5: -0.14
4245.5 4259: -0.14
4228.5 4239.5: -0.16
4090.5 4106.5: 0.07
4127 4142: -0.01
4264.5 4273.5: -0.13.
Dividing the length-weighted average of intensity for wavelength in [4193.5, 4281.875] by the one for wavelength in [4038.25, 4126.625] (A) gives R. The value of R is 1.0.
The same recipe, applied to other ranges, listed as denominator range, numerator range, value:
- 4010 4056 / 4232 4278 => 1.05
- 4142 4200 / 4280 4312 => 0.89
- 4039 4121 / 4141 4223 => 1.02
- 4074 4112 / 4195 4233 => 1.01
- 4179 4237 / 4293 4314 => 0.82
